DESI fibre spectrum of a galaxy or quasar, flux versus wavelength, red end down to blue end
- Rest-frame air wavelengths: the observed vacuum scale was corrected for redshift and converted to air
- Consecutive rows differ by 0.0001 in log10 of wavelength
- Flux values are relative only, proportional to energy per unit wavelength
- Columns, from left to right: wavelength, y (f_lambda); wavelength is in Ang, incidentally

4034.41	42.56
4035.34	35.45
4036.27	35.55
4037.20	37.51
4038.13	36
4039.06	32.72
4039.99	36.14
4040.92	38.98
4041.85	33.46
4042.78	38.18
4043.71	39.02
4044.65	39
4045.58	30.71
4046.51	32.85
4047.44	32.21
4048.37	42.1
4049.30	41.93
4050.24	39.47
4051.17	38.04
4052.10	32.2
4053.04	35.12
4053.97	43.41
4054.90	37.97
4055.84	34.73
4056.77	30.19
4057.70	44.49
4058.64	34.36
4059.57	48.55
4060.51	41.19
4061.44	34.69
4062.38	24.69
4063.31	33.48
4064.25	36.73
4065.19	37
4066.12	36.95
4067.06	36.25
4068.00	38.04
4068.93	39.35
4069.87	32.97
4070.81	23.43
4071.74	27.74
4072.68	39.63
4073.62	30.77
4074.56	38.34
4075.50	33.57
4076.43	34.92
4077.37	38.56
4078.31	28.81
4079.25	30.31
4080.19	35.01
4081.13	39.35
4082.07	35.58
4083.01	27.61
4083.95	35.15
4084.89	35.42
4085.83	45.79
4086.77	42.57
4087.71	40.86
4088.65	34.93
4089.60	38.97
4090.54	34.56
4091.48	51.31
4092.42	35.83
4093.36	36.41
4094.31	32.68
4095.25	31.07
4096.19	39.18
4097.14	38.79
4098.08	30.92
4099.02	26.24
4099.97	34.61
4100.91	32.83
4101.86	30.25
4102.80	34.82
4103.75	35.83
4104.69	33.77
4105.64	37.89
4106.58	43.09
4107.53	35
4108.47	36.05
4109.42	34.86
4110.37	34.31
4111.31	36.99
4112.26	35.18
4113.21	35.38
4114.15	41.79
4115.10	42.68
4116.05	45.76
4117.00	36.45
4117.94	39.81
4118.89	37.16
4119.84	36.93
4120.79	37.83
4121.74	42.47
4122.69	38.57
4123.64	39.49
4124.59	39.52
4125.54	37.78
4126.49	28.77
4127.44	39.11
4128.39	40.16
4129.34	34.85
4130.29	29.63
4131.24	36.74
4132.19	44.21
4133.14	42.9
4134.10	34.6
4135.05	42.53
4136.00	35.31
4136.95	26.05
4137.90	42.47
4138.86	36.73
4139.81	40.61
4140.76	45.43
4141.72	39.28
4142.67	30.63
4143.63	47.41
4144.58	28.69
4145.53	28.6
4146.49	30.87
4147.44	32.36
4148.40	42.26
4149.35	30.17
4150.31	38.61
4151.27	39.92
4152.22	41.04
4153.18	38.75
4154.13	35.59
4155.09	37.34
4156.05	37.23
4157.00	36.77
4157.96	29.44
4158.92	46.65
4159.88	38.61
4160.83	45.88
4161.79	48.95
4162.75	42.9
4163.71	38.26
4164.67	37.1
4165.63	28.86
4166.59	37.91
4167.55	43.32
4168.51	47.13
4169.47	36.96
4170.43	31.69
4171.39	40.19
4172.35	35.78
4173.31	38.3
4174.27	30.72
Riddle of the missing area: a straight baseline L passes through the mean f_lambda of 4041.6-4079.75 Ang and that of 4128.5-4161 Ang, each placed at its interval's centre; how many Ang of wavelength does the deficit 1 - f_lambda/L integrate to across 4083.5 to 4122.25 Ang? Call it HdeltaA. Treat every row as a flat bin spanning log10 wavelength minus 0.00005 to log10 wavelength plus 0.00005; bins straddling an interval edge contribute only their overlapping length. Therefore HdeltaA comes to -0.7 Ang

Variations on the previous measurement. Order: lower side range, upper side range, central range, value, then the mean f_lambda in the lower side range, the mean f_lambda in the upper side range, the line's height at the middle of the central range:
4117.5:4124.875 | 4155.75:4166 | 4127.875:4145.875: 0.83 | 38.9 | 39.3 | 39.1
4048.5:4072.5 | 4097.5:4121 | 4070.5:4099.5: 0.71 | 36.2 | 36.3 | 36.3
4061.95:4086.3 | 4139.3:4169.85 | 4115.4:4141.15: -0.85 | 34.5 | 38.2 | 37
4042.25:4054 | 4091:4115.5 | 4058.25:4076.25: 0.75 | 37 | 36.1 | 36.7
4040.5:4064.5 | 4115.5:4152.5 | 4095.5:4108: 0.81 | 36.8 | 37.5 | 37.2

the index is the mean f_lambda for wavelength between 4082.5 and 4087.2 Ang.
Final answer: 37.3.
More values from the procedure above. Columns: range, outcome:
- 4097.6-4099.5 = 28.7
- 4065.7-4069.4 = 37.6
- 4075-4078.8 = 34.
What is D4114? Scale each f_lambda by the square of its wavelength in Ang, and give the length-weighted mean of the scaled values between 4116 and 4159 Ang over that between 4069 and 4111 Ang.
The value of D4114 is 1.1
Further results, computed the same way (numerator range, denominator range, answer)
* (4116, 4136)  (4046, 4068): 1.07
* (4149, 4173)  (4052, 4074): 1.14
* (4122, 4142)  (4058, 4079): 1.12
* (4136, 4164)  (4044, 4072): 1.10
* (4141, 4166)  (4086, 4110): 1.06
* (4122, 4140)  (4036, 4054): 1.07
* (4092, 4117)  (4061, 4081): 1.07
